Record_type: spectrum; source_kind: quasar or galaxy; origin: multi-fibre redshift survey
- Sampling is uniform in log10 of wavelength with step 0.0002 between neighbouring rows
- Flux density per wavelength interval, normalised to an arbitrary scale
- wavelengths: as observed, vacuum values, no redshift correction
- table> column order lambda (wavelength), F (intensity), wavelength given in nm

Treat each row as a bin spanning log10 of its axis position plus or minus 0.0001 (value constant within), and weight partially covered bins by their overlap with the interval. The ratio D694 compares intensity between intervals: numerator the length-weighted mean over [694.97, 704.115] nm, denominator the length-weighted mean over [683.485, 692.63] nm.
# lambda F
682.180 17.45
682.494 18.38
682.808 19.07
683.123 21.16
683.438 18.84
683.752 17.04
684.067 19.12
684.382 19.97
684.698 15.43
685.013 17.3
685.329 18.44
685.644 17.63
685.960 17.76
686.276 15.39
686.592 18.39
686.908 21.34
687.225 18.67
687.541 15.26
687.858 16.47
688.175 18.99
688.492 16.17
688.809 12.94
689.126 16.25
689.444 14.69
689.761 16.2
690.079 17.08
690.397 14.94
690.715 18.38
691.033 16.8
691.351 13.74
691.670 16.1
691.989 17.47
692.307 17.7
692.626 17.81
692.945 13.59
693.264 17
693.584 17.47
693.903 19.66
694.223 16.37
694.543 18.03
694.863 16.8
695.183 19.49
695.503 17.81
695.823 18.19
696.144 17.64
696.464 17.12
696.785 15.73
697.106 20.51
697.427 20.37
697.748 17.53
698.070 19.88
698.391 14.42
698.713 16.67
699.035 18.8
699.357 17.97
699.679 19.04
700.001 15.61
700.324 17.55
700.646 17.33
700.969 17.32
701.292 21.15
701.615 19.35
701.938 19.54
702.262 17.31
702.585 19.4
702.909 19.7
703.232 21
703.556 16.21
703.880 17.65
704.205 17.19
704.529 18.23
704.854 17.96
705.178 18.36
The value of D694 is 1.07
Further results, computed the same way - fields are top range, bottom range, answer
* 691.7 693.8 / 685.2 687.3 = 0.93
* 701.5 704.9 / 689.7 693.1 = 1.13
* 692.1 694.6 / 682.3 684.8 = 0.92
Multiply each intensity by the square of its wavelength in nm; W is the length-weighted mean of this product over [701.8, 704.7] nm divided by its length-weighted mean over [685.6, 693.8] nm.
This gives 1.1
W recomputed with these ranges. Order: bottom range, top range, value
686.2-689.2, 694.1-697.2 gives 1.06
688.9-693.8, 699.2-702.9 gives 1.16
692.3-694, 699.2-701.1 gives 1.04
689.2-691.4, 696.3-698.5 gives 1.14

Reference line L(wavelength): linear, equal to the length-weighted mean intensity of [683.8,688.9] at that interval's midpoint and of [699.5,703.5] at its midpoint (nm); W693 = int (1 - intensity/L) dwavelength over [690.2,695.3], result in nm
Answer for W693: 0.295 nm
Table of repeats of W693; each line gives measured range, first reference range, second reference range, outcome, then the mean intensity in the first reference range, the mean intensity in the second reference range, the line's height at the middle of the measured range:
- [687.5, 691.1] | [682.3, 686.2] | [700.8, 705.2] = 0.42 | 18.3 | 18.6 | 18.4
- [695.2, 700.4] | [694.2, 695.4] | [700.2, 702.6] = 0.09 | 17.8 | 18.6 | 18.2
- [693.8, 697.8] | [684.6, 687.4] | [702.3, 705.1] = 0.01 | 17.9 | 18.4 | 18.1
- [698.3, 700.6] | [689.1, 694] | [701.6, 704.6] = 0.08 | 16.5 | 18.5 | 17.9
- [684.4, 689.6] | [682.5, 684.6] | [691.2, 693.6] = 0.27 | 19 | 16.3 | 18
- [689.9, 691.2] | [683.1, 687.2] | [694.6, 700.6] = 0.09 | 18.2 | 17.8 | 18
